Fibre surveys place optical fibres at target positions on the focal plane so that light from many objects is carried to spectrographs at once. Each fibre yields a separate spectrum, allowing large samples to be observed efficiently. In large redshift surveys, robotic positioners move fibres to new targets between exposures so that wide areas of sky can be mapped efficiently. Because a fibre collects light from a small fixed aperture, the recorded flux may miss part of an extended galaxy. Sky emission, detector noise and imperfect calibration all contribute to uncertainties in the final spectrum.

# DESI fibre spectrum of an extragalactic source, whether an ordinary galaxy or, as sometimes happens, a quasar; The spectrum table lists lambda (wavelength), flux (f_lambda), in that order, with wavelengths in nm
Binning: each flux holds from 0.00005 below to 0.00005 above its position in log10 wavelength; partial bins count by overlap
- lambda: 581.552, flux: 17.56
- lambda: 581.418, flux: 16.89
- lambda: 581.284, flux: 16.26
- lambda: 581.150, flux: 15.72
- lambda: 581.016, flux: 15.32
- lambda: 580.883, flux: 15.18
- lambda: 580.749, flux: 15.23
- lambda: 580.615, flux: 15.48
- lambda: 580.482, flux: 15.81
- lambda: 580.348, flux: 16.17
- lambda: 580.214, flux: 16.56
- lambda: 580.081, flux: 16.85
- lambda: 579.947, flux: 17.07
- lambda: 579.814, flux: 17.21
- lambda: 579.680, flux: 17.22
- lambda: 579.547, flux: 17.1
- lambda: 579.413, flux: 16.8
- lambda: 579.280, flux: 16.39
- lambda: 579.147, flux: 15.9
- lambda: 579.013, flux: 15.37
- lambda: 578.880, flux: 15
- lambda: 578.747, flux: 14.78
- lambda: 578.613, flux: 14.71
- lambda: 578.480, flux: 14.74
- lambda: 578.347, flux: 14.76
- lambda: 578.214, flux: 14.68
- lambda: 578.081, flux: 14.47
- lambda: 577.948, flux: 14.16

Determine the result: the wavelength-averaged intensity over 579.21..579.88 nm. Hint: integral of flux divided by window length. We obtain 16.9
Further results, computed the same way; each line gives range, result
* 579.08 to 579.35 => 16.2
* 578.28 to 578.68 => 14.7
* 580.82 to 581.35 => 15.6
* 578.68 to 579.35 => 15.5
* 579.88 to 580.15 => 17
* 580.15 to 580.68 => 16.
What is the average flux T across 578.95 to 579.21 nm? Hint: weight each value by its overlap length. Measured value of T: 15.6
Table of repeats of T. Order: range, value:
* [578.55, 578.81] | 14.7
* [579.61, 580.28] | 17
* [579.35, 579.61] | 16.9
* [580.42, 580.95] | 15.4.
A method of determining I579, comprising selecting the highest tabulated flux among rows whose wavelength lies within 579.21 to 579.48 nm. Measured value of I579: 16.8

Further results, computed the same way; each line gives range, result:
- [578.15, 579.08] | 15.37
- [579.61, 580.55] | 17.22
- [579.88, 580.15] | 17.07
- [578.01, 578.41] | 14.76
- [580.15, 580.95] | 16.56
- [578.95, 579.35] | 16.39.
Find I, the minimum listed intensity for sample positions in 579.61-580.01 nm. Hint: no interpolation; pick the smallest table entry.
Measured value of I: 17.07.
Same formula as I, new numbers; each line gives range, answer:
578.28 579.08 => 14.71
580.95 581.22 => 15.32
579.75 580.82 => 15.23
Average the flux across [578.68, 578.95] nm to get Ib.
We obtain 14.9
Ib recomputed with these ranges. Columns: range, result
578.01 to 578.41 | 14.6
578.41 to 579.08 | 14.9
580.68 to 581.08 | 15.3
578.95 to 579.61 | 16.3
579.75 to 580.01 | 17.2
